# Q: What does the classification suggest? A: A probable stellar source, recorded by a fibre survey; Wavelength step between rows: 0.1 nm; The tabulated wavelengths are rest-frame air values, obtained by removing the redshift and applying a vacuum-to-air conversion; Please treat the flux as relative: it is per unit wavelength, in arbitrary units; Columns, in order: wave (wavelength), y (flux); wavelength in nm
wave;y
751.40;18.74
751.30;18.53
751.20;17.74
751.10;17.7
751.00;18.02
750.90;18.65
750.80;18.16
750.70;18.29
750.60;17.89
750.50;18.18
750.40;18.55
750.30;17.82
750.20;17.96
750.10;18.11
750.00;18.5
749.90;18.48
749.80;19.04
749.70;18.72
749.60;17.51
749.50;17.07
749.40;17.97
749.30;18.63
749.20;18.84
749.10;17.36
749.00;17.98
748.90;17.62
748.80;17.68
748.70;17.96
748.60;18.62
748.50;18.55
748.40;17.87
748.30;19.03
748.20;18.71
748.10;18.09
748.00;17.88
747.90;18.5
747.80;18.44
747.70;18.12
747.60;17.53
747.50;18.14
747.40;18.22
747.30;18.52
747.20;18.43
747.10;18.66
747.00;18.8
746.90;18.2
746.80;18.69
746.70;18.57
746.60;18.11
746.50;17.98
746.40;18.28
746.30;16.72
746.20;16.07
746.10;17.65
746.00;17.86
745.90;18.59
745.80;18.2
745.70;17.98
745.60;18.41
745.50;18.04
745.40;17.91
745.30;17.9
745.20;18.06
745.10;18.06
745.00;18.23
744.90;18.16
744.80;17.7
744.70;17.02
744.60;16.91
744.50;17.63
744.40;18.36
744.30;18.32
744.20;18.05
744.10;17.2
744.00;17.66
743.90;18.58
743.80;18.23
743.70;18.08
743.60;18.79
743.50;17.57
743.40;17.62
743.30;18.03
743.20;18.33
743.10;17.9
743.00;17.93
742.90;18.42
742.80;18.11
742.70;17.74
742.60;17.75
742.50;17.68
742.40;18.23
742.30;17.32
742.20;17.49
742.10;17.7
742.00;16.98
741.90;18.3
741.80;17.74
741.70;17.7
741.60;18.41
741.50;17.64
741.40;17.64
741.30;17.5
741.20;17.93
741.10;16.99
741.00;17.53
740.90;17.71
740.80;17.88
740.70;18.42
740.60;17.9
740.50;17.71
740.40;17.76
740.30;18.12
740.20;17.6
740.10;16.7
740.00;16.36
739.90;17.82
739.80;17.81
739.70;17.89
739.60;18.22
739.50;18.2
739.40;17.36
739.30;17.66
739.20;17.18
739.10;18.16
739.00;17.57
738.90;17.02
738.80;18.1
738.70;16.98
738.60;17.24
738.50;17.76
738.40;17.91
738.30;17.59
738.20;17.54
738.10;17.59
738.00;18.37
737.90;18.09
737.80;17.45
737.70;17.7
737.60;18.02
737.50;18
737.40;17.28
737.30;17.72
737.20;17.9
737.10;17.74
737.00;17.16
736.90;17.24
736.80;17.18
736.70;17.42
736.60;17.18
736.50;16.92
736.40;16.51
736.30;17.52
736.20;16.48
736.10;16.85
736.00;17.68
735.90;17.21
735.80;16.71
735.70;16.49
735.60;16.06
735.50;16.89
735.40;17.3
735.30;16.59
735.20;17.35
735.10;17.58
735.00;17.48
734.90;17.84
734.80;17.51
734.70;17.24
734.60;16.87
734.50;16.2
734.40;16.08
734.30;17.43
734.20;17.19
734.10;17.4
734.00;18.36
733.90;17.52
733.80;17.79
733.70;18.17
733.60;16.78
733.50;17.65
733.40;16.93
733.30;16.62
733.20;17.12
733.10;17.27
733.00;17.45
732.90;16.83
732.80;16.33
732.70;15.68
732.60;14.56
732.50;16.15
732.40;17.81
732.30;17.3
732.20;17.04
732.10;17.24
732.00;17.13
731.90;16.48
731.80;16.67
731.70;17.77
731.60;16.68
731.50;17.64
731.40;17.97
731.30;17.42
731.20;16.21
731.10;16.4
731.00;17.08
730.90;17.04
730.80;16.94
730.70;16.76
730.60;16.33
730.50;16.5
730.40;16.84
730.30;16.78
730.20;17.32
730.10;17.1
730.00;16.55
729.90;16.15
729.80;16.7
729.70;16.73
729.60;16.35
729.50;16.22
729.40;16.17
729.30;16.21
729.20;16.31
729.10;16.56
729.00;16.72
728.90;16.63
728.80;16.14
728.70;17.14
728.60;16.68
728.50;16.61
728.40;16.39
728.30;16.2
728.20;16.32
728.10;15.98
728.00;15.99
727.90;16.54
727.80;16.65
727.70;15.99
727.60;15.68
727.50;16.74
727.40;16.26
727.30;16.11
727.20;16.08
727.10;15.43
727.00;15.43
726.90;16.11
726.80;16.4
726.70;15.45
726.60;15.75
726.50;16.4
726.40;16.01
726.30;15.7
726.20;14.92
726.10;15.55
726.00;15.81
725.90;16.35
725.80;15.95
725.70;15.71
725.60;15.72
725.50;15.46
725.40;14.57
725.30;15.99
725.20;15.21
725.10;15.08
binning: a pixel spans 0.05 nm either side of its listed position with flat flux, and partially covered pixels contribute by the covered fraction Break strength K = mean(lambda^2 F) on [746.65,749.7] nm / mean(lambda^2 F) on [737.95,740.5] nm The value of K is 1.06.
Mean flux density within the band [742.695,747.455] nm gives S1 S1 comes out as 18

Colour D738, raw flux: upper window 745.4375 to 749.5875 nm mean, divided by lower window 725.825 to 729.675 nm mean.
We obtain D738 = 1.12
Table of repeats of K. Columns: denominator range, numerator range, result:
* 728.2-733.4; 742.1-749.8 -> 1.12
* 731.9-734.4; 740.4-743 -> 1.07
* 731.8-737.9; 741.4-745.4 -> 1.07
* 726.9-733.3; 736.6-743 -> 1.09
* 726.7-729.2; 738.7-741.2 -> 1.12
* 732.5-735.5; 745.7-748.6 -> 1.10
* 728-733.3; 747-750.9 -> 1.15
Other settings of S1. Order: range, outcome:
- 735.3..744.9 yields 17.6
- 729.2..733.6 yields 16.8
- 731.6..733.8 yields 16.9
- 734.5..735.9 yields 17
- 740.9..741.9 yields 17.7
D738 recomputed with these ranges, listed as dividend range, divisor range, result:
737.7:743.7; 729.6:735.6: 1.04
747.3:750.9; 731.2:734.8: 1.07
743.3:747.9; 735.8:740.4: 1.03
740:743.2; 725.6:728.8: 1.10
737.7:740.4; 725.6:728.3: 1.10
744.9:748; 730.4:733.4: 1.07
